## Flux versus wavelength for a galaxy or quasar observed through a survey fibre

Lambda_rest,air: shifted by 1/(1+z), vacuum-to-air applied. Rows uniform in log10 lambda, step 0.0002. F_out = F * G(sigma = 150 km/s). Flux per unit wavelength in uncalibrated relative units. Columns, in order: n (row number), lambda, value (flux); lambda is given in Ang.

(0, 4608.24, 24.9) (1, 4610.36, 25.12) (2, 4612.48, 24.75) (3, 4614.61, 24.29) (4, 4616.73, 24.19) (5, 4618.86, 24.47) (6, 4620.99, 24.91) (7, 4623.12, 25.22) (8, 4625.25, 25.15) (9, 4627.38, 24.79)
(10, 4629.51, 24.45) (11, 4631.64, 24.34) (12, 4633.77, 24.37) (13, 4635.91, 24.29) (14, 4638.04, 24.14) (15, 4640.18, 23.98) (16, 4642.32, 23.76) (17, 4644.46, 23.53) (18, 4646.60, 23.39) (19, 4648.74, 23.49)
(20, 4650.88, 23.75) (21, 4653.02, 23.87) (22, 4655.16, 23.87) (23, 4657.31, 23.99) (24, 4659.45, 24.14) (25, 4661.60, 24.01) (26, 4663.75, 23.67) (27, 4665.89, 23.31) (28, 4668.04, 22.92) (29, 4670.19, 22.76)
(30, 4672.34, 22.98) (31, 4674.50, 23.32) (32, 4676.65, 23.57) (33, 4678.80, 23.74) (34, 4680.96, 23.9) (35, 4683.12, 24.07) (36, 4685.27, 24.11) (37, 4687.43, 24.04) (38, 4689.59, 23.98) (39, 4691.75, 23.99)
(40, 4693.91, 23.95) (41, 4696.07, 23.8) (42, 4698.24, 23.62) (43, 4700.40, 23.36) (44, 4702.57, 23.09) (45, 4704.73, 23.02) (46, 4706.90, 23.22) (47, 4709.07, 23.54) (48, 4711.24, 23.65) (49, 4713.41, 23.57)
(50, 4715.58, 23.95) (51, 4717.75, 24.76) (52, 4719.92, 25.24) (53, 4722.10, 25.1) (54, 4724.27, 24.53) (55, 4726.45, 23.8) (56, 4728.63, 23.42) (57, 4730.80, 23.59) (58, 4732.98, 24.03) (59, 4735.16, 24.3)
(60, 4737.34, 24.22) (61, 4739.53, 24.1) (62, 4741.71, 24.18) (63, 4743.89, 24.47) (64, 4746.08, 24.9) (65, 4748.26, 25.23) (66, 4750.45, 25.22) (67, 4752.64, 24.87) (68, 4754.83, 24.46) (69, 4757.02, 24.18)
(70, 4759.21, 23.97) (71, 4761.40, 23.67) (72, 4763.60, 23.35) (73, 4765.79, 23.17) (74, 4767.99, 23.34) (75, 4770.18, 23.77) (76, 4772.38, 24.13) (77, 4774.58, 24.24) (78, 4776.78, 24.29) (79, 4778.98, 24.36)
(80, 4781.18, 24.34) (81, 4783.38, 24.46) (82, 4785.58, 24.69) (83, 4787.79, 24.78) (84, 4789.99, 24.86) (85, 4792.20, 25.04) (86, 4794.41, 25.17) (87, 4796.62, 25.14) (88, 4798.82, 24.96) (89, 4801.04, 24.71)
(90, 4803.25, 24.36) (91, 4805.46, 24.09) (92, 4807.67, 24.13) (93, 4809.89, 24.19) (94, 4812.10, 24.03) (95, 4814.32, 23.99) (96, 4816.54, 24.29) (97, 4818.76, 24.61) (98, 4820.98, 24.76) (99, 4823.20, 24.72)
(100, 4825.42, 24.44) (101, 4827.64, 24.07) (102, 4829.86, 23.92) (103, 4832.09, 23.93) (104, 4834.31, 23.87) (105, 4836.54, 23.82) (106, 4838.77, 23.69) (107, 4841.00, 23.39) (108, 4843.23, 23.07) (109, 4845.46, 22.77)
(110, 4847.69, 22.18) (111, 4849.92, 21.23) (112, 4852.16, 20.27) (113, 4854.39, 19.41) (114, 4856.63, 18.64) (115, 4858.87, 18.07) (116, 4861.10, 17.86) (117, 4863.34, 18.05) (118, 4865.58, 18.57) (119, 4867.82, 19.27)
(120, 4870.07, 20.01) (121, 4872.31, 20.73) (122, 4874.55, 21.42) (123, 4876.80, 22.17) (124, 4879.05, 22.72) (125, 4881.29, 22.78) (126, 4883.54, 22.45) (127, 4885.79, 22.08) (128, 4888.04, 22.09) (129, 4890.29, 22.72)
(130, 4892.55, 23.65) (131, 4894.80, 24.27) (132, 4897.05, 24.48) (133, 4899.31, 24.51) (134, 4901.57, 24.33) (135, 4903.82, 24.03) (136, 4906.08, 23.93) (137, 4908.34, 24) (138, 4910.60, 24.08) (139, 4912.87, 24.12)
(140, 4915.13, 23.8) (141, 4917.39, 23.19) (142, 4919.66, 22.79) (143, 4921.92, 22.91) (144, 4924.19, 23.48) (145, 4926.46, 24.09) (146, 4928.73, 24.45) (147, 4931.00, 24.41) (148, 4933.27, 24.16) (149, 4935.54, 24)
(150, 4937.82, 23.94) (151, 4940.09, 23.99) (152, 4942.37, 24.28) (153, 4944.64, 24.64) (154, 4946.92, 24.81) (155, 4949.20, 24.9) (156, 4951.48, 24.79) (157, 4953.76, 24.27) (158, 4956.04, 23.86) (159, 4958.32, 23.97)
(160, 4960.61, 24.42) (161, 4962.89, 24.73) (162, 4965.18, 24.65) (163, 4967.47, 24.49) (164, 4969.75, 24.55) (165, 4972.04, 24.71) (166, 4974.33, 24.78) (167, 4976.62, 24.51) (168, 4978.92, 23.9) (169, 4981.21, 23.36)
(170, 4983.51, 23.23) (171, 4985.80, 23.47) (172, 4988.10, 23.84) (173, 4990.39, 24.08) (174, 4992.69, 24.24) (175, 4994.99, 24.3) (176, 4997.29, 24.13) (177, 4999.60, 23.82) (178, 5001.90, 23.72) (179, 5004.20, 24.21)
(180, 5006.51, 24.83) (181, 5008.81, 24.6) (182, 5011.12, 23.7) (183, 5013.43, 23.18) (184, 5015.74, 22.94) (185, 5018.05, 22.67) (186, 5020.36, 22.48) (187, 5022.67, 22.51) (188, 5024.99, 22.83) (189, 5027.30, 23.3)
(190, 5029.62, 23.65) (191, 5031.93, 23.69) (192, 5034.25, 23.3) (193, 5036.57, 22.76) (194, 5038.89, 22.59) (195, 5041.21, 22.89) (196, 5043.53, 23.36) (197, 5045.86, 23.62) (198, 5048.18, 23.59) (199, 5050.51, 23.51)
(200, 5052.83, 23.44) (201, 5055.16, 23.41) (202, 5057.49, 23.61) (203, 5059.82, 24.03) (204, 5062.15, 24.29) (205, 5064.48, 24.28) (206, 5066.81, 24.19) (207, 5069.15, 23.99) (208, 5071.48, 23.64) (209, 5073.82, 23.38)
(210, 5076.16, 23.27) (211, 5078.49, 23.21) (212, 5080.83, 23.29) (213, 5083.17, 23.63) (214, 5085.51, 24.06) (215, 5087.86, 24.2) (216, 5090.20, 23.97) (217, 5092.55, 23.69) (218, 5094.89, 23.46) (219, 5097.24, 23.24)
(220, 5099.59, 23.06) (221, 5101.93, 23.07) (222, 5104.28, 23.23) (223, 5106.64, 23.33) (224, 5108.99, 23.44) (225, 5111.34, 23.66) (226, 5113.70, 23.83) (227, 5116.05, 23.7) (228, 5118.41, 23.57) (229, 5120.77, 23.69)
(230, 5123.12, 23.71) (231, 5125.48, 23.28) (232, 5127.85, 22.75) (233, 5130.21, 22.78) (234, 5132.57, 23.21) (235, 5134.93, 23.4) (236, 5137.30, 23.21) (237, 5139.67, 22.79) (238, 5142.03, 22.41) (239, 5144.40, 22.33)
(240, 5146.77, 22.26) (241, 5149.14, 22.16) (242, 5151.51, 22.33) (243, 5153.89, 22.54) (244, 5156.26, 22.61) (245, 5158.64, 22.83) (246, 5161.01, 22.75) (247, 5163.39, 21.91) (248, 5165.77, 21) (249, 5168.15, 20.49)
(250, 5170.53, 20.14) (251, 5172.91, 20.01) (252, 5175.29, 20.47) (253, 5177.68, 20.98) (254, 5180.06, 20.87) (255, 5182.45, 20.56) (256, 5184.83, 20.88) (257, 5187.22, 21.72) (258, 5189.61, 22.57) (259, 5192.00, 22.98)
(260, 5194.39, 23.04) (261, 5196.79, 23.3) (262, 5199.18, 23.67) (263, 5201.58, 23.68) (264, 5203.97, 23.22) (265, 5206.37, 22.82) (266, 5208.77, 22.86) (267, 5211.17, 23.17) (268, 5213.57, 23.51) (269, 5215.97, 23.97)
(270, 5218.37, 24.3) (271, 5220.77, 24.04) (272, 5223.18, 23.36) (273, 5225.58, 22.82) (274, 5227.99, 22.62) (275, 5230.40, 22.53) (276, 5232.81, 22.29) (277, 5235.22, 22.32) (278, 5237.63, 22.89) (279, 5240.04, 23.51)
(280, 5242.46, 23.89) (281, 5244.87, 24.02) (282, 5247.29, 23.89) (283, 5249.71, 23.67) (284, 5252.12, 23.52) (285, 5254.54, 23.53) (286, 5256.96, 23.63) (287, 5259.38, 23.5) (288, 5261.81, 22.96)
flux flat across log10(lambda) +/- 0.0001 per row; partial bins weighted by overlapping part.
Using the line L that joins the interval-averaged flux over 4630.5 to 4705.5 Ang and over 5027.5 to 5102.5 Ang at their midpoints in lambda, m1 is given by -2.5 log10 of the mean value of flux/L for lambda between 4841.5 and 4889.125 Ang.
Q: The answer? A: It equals 0.14 mag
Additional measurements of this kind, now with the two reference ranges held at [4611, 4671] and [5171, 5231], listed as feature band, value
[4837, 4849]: 0.022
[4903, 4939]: -0.024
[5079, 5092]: -0.043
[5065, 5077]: -0.039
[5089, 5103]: -0.029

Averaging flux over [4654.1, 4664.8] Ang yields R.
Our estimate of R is 23.9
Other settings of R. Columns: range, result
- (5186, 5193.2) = 22.4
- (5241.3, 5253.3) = 23.8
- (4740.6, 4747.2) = 24.6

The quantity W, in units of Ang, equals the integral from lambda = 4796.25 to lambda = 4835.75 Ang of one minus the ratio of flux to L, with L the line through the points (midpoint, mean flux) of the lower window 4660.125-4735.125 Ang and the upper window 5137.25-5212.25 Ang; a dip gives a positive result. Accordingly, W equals -1.64 Ang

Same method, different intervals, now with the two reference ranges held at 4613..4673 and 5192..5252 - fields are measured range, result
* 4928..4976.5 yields -1.6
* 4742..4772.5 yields -0.4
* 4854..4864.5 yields 2.4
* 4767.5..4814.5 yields -1.2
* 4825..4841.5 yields -0.1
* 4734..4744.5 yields -0.2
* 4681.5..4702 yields 0.1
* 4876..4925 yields 0.6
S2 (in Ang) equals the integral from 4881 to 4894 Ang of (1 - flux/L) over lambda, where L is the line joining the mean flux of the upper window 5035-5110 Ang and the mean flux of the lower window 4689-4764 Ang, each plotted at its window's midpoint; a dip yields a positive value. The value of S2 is 0.6 Ang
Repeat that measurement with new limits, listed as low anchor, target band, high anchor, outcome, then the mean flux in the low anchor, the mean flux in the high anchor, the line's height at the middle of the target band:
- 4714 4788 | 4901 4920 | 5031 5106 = 0.0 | 24.3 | 23.5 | 23.9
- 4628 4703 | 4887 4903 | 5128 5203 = -0.5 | 23.8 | 22.1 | 23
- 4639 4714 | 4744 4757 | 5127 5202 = -0.8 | 23.6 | 22.1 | 23.4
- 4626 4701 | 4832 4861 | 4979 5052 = 2.5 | 23.8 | 23.5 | 23.7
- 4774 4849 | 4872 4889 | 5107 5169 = 1.3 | 24.2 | 22.8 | 23.9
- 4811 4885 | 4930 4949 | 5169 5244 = -1.8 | 22.1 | 22.6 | 22.2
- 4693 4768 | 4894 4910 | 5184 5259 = -0.3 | 24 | 23.2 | 23.7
